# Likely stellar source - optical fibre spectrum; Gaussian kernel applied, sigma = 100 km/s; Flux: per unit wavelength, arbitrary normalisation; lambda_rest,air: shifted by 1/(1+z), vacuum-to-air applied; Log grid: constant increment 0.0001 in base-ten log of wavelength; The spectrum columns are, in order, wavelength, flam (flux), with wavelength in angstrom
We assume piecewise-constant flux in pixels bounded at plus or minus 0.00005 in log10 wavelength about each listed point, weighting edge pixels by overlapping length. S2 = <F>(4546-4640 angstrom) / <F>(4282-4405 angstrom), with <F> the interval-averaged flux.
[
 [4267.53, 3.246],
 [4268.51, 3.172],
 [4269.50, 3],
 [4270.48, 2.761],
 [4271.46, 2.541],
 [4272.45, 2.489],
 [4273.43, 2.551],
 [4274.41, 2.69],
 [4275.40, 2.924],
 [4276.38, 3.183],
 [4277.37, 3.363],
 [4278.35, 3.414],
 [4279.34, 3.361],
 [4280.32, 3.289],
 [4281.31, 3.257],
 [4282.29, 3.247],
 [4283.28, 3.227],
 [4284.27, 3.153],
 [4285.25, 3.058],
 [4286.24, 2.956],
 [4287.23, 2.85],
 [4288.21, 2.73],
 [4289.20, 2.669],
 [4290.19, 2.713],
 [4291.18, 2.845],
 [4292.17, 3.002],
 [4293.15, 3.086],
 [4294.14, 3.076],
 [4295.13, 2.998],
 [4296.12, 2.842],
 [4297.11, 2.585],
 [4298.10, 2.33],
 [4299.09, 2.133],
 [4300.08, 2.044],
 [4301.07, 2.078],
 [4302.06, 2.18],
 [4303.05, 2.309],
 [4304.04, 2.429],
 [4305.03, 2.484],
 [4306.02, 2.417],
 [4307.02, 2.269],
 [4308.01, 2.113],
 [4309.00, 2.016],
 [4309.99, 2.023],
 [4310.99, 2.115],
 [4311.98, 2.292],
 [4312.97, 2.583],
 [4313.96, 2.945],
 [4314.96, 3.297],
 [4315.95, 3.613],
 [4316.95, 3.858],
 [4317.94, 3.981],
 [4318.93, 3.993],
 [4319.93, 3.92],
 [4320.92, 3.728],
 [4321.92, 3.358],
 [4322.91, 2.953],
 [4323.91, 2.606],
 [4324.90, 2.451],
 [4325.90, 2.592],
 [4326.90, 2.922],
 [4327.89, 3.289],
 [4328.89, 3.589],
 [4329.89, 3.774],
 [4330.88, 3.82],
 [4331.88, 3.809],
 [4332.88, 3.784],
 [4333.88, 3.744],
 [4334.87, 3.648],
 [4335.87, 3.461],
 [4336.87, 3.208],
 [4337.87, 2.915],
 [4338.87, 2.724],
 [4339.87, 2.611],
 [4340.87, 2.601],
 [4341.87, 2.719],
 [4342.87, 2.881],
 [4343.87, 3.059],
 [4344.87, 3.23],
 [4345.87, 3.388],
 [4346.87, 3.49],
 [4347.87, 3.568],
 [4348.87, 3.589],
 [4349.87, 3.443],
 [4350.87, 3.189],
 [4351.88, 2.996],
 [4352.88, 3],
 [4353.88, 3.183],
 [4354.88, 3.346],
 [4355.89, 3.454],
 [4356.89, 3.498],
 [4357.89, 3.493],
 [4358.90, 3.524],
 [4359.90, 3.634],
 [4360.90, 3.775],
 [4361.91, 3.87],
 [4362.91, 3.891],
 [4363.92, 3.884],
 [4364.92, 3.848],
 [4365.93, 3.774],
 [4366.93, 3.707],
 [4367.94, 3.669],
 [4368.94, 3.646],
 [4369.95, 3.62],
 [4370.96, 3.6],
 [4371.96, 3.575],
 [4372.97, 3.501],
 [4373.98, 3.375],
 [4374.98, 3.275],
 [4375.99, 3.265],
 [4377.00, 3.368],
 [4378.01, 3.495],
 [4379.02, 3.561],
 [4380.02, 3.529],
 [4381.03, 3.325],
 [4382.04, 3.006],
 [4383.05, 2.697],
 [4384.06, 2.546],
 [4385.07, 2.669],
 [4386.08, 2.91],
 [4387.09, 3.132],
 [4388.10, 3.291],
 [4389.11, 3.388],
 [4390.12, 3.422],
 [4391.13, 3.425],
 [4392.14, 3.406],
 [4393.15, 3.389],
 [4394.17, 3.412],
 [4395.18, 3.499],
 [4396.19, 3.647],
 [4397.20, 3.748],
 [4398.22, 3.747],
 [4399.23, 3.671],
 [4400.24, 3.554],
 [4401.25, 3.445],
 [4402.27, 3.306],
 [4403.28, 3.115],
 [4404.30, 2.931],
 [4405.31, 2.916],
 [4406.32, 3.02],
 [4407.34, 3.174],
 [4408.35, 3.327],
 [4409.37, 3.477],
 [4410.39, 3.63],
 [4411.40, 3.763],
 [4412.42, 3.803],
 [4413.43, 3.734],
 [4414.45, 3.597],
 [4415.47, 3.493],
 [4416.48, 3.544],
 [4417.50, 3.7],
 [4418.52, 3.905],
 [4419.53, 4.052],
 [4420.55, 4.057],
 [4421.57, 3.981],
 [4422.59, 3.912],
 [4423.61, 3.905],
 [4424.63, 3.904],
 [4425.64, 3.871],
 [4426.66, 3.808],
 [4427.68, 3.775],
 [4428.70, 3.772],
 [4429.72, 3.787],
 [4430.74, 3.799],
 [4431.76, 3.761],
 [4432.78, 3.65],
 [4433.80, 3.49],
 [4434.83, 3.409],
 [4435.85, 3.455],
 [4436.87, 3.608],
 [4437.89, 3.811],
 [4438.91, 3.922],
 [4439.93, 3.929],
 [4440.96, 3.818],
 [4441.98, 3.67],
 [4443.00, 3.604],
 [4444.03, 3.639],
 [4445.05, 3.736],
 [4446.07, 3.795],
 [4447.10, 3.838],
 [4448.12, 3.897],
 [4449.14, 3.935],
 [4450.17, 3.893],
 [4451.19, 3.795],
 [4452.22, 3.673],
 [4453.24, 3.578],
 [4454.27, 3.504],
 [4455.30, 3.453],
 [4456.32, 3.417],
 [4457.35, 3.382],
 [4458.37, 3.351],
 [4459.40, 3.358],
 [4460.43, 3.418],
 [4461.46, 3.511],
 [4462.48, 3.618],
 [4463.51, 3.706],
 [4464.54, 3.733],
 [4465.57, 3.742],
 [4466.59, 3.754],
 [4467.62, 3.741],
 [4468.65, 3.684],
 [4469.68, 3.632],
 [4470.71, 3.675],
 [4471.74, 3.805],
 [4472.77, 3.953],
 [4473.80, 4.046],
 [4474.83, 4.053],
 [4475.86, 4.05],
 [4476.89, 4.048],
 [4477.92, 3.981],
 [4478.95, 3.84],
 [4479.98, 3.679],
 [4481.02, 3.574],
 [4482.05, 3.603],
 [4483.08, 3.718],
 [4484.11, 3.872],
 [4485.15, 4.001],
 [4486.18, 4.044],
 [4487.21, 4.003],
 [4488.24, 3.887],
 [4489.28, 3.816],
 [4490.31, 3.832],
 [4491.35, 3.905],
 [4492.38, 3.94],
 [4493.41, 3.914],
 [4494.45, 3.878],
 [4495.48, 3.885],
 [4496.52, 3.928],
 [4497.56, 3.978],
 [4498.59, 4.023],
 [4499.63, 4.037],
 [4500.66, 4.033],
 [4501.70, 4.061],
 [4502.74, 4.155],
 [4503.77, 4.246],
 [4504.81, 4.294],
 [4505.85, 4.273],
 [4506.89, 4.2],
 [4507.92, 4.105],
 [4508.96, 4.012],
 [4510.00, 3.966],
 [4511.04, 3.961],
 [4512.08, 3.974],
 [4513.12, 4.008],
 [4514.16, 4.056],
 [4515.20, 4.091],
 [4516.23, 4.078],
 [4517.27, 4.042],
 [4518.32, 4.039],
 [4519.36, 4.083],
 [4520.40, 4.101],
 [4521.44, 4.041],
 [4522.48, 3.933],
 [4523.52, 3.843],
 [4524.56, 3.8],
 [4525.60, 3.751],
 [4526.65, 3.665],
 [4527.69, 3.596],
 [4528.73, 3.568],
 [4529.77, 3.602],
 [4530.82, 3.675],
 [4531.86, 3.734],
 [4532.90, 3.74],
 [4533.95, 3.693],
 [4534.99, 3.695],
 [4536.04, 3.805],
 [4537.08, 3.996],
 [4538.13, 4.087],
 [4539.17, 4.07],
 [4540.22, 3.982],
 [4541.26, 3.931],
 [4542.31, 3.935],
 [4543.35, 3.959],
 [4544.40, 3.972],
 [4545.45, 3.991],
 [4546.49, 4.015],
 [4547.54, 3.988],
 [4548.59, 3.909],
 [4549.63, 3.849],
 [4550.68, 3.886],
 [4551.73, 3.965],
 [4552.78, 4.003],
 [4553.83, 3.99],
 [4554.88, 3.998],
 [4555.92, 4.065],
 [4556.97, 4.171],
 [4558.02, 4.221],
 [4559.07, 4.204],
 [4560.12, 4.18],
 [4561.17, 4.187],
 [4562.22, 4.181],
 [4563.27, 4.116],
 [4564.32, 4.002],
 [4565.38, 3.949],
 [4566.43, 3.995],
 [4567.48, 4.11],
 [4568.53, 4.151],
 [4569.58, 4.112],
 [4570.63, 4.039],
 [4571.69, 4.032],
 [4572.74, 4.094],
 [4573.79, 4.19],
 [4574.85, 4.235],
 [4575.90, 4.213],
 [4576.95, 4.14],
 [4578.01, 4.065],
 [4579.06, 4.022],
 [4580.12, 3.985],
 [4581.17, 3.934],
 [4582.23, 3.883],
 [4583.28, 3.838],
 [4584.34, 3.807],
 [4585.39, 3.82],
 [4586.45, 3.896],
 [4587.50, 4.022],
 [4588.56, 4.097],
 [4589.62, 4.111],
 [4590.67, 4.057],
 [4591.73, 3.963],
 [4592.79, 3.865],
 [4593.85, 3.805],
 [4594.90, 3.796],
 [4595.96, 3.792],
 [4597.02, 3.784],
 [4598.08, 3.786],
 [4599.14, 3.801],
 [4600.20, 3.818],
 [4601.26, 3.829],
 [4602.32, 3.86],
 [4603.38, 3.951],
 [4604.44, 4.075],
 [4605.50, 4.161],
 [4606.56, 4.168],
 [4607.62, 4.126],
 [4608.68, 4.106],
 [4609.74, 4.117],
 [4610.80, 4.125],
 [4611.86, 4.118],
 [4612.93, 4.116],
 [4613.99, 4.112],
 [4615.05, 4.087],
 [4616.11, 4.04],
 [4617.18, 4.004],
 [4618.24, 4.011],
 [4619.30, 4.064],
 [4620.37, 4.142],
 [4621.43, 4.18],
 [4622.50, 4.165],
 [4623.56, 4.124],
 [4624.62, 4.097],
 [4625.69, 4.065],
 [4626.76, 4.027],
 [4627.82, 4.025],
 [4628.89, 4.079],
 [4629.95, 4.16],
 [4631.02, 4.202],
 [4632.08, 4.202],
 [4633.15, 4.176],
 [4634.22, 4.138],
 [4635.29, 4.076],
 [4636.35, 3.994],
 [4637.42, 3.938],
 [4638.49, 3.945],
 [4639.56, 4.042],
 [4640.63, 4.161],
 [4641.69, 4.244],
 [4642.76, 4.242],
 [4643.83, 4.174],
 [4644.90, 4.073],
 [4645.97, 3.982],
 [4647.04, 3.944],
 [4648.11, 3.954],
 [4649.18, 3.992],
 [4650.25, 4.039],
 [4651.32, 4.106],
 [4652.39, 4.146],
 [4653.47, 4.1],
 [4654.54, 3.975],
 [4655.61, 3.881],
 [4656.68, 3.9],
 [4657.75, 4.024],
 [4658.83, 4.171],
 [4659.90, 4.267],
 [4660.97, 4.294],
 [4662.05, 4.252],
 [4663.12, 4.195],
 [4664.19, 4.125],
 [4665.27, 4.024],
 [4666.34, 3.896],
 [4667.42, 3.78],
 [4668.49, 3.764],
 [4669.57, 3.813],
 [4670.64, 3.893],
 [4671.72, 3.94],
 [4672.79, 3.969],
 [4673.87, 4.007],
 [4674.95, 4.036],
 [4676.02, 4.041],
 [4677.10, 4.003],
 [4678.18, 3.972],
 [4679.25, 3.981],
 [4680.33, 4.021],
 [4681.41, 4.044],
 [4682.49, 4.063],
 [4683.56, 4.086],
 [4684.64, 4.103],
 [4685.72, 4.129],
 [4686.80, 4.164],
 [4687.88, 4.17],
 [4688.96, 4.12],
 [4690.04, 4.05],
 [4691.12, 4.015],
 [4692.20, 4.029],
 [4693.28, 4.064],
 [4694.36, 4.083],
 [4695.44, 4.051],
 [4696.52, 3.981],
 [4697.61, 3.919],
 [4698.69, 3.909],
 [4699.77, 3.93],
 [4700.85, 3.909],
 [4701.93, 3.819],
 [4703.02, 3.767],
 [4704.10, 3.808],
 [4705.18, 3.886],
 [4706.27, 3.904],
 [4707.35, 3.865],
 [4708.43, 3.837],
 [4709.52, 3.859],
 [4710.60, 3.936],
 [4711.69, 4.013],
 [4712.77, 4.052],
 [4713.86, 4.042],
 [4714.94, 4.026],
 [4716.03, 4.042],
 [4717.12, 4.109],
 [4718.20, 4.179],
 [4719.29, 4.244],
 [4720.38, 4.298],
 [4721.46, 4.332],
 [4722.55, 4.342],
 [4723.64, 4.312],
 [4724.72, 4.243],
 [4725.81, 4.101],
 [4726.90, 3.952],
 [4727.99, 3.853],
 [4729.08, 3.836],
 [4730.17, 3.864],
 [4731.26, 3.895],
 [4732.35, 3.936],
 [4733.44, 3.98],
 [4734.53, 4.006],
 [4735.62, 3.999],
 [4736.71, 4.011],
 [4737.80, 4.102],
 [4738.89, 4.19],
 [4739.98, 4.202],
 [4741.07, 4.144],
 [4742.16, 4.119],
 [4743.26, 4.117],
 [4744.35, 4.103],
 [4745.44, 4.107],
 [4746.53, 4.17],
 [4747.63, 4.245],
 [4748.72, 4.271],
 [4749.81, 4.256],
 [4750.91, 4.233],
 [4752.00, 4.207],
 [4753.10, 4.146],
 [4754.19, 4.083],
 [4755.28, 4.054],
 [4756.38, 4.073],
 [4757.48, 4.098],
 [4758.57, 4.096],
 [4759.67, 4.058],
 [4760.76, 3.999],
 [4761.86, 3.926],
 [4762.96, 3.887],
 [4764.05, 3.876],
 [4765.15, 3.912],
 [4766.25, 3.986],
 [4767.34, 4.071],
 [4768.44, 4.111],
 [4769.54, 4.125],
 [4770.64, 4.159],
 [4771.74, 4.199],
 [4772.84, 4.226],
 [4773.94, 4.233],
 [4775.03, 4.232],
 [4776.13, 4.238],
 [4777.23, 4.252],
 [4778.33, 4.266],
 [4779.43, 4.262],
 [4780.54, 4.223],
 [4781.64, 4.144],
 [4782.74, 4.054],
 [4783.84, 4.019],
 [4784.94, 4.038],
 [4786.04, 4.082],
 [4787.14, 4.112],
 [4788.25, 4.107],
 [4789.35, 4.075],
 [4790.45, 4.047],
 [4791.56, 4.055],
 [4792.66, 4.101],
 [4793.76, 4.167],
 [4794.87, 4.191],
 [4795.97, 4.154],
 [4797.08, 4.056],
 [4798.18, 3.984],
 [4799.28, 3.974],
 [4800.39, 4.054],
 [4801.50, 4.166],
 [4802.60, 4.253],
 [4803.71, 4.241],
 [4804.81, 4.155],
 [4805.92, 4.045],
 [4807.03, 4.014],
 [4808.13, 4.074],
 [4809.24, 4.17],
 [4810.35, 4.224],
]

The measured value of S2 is 1.27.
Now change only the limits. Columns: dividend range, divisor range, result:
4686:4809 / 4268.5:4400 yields 1.29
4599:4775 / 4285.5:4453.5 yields 1.22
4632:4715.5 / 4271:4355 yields 1.34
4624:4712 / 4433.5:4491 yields 1.08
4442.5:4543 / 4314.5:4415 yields 1.14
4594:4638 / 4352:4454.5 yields 1.14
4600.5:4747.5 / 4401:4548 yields 1.07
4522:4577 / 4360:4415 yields 1.16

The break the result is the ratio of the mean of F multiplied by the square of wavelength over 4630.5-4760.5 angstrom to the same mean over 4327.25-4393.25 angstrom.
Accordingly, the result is 1.39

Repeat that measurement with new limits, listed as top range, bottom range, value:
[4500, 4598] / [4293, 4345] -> 1.51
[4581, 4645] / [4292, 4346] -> 1.56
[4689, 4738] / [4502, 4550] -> 1.10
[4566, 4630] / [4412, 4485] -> 1.15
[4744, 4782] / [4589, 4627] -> 1.10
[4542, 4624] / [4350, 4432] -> 1.25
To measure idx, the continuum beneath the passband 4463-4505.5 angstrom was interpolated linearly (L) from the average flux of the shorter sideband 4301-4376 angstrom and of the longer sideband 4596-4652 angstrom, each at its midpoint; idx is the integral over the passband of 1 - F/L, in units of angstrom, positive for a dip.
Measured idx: -3.0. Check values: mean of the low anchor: 3.21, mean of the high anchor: 4.05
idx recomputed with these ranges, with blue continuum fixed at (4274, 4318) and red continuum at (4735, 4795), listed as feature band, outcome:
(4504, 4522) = -3.6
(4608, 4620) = -1.3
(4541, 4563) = -3.2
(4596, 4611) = -1.3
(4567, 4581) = -2.1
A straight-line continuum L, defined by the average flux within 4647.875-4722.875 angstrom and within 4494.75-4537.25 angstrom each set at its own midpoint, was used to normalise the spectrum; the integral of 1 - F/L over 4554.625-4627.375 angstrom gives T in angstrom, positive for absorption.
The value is -1.0 angstrom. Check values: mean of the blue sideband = 3.94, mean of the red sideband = 4.02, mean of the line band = 4.04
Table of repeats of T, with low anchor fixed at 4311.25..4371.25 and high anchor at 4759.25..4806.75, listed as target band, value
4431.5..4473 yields -1.4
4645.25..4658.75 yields -0.4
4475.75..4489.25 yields -1.0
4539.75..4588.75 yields -3.8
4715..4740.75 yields -0.5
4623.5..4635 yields -0.8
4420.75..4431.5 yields -1.1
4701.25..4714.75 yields 0.3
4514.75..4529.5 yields -0.9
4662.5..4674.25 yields -0.1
